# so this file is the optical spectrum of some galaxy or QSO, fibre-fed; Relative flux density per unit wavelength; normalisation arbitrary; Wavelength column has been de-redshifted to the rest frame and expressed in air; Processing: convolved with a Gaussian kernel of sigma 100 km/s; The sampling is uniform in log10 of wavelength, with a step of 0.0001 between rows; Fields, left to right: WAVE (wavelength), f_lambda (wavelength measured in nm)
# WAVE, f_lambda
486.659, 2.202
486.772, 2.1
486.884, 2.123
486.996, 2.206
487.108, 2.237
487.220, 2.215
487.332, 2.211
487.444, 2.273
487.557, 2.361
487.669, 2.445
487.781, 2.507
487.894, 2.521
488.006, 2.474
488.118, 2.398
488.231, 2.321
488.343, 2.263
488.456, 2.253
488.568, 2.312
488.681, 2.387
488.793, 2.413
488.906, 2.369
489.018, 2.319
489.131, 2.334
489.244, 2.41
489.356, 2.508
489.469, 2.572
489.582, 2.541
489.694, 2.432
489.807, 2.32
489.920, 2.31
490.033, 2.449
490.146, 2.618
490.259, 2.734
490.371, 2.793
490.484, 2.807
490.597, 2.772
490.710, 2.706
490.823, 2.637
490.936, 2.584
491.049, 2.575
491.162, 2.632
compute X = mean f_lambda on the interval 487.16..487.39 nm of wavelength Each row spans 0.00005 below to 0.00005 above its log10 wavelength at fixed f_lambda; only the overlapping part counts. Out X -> 2.22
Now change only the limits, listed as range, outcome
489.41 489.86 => 2.47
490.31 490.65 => 2.8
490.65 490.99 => 2.64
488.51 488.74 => 2.35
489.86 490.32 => 2.53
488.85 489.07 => 2.35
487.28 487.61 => 2.28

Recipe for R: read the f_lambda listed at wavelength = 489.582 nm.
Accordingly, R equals 2.541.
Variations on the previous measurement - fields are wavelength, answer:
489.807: 2.32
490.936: 2.584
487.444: 2.273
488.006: 2.474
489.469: 2.572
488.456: 2.253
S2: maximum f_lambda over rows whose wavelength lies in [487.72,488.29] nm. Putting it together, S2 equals 2.521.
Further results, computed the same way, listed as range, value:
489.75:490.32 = 2.734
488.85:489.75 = 2.572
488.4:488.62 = 2.312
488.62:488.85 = 2.413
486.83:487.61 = 2.361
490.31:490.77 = 2.807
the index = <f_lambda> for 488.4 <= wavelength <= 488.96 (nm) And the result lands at 2.35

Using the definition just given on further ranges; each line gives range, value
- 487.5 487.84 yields 2.43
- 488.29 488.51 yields 2.25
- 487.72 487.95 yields 2.51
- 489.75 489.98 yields 2.31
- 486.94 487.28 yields 2.22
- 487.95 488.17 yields 2.44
